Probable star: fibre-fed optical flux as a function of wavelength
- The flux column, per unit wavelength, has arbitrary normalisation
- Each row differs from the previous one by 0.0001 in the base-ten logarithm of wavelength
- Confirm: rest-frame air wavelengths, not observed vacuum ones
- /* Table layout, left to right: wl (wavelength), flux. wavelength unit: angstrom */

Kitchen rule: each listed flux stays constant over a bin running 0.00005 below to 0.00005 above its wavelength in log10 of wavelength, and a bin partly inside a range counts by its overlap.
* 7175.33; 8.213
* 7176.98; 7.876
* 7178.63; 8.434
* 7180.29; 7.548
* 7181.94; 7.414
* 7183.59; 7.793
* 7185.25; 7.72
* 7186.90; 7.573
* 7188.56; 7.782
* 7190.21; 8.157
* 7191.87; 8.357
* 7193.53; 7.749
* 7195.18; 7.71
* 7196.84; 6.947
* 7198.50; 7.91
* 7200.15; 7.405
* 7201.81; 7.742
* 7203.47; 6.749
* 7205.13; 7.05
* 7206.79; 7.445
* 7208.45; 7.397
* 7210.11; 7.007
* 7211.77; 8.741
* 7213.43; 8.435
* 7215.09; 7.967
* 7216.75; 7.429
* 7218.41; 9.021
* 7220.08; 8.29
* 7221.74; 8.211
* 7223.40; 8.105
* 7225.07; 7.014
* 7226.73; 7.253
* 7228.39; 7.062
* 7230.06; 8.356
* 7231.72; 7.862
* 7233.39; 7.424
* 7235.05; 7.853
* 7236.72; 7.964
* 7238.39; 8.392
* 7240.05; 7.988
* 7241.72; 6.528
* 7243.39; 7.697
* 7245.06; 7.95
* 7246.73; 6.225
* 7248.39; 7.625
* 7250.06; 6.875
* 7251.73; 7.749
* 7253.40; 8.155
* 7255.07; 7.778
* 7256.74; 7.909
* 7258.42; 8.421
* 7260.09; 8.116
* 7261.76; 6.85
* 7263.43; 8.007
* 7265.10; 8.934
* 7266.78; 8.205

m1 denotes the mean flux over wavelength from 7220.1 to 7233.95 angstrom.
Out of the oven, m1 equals 7.7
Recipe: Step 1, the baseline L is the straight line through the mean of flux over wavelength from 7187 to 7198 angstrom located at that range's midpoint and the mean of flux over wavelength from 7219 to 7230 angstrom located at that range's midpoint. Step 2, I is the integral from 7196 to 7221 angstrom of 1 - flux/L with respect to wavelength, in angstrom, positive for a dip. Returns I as 0.1 angstrom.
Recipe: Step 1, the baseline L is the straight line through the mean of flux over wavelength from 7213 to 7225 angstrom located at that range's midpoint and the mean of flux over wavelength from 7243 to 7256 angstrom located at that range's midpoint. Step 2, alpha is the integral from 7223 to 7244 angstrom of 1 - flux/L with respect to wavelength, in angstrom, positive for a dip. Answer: 0.49 angstrom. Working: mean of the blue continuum 8.12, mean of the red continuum 7.51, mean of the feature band 7.64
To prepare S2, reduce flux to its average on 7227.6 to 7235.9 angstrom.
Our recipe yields 7.71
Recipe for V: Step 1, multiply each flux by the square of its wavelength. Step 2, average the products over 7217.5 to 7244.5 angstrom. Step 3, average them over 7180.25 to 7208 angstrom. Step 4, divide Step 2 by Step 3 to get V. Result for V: 1.04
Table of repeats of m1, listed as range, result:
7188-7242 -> 7.75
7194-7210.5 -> 7.36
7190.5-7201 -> 7.7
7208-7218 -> 7.9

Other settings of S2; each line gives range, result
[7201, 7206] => 7.18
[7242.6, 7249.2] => 7.38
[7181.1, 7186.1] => 7.65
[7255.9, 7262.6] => 7.82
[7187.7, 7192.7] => 8.09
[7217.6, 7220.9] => 8.63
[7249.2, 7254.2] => 7.59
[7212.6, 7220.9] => 8.23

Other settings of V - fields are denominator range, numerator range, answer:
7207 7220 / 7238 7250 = 0.94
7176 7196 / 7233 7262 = 0.99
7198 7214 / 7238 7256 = 1.01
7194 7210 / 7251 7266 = 1.10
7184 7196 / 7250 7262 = 1.01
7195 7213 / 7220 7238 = 1.04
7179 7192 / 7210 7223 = 1.06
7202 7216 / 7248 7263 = 1.03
